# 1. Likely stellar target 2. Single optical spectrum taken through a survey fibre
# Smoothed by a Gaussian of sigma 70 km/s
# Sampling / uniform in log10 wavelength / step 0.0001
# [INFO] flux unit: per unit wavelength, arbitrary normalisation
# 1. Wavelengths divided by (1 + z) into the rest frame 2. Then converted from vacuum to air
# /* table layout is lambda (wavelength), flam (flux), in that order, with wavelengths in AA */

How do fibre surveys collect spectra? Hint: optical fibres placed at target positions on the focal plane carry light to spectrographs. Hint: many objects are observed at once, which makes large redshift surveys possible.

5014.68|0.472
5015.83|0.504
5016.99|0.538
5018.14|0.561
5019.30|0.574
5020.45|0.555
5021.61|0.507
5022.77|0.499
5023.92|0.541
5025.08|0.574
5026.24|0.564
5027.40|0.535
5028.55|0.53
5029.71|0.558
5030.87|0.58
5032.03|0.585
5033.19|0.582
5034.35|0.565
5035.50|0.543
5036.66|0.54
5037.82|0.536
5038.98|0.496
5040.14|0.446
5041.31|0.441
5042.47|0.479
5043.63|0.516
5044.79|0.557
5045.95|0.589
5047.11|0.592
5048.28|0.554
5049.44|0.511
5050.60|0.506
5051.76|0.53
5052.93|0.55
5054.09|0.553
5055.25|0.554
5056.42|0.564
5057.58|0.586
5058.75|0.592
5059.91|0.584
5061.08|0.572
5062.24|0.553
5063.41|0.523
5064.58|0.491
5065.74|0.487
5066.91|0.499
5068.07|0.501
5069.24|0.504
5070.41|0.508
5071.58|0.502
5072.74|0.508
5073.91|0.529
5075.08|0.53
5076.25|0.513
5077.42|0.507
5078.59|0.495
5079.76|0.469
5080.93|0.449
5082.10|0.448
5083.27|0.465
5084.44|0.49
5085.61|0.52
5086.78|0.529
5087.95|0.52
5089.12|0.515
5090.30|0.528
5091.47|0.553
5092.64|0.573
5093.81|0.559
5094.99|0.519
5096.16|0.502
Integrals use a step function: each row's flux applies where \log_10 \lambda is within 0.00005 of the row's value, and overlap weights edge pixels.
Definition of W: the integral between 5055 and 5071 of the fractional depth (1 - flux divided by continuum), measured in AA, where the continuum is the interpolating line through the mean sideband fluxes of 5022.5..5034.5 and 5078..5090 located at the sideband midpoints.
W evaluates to -0.64 AA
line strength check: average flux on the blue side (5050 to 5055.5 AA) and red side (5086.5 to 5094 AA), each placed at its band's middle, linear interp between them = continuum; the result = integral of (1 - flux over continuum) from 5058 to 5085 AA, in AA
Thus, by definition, 1.44 AA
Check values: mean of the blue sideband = 0.538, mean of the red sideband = 0.539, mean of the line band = 0.51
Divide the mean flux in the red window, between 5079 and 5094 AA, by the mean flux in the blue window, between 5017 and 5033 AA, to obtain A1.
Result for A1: 0.9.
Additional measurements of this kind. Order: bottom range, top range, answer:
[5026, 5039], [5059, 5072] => 0.94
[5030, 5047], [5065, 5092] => 0.94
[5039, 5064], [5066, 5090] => 0.93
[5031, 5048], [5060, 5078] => 0.97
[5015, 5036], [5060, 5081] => 0.93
